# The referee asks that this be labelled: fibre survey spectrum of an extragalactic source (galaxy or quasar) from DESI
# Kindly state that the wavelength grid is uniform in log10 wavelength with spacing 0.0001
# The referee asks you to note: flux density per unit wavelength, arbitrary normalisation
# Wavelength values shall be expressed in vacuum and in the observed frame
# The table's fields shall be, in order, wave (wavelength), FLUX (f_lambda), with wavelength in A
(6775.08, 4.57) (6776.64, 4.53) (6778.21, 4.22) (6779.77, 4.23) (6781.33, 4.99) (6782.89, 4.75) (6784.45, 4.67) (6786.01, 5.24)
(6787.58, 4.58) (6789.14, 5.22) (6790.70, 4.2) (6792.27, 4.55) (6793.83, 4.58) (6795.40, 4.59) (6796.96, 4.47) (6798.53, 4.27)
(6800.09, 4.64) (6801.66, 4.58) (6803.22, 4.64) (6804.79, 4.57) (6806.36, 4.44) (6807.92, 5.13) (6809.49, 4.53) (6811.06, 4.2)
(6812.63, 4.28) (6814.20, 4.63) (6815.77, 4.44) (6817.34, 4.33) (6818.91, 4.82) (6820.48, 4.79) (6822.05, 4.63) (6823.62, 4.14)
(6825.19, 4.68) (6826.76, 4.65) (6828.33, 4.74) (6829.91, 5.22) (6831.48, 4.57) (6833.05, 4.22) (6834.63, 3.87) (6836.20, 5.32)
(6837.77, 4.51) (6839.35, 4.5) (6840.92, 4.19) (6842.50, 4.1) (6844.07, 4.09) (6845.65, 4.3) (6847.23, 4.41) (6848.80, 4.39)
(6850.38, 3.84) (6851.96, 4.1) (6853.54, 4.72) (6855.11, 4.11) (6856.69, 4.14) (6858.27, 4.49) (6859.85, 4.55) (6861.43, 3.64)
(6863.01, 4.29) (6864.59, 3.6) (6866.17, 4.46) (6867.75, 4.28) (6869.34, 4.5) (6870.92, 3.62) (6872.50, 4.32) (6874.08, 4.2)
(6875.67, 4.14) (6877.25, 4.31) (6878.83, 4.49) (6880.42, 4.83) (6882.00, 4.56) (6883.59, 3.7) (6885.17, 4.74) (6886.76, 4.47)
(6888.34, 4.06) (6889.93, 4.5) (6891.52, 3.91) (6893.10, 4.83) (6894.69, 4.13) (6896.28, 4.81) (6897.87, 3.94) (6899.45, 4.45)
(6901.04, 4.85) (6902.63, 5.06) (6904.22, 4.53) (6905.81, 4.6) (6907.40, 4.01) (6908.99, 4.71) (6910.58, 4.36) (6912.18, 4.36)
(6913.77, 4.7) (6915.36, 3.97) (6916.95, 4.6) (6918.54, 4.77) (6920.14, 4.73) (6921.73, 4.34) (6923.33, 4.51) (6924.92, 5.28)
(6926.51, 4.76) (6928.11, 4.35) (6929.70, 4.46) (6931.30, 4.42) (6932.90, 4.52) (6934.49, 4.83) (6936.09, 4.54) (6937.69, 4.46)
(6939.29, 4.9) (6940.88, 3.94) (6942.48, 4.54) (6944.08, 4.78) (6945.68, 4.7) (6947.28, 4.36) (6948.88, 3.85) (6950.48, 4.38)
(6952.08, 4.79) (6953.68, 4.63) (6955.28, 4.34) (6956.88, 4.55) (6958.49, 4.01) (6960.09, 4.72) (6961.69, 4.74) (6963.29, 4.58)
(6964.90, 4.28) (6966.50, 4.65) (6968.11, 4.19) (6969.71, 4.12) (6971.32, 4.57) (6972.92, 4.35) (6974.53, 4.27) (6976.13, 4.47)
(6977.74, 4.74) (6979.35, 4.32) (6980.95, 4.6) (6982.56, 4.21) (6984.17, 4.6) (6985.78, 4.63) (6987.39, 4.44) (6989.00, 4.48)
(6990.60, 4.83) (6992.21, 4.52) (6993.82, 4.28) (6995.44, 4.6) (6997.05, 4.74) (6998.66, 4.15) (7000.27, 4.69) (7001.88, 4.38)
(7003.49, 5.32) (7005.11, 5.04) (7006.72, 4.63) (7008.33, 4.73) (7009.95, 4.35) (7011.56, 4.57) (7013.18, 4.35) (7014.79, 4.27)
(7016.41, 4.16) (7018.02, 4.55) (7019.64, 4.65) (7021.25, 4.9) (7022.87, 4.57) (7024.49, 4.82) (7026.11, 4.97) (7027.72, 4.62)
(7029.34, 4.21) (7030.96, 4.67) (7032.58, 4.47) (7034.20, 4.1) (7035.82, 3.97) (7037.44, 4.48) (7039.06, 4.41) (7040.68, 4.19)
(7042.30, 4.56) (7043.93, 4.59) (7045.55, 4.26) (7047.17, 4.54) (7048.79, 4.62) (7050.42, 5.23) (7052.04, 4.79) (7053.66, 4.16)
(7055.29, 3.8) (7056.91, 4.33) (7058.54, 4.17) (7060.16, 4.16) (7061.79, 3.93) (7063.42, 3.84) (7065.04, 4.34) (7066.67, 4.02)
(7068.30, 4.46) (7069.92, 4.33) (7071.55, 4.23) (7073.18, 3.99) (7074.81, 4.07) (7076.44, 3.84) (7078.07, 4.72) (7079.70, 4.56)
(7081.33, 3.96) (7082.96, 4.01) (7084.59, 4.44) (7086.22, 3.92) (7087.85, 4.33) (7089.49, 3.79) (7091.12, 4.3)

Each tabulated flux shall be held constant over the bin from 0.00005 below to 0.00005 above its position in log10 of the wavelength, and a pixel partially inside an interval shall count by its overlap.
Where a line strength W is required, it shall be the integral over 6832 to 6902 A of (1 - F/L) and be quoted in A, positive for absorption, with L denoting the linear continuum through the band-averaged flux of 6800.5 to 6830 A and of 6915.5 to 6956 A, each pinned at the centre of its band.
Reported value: 4.0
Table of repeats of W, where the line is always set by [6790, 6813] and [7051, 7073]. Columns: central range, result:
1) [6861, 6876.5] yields 1.1 A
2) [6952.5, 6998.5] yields -1.8 A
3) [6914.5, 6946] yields -1.5 A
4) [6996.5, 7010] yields -1.3 A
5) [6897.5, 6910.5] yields -0.4 A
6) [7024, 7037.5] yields -0.7 A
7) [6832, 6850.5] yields 0.6 A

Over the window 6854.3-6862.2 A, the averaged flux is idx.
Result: 4.19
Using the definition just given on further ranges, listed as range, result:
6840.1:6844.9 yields 4.13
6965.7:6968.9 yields 4.42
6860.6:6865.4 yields 3.85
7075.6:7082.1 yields 4.27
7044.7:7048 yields 4.41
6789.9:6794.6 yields 4.45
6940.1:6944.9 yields 4.42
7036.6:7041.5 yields 4.36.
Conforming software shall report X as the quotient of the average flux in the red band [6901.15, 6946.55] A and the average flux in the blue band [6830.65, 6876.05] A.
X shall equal 1.07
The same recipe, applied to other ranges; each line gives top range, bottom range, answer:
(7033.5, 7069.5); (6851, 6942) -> 0.98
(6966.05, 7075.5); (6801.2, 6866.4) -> 1.00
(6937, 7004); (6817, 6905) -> 1.02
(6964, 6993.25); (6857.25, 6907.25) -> 1.03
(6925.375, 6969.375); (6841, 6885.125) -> 1.06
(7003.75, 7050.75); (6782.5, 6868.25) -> 1.01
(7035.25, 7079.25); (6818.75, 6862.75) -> 0.97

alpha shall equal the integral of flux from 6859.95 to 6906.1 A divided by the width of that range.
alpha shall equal 4.34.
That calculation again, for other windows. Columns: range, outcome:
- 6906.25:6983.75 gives 4.49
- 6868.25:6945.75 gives 4.47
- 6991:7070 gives 4.46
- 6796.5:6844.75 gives 4.52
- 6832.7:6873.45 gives 4.25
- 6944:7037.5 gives 4.51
